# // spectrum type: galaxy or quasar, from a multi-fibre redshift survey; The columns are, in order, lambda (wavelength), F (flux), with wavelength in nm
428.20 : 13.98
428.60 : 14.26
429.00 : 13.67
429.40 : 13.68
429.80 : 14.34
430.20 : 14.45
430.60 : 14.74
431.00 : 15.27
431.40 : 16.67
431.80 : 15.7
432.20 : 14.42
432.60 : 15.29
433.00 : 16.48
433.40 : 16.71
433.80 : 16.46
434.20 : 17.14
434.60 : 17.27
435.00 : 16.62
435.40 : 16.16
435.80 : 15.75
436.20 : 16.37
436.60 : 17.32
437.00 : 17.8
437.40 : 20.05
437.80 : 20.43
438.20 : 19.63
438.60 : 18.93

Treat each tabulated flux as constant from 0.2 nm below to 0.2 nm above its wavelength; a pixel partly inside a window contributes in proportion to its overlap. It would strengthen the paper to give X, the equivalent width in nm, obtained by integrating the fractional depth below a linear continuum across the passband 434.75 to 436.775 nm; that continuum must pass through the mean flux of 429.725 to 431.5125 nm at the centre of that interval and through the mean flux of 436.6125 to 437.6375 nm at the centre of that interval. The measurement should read 0.166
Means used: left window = 15.1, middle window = 16.5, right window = 18.7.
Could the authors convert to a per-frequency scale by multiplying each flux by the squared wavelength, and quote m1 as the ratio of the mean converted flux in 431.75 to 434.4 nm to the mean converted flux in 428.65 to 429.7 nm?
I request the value 1.18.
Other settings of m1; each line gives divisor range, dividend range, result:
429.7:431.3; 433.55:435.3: 1.15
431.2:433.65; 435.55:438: 1.15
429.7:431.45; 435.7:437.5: 1.19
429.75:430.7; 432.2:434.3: 1.13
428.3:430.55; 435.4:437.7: 1.28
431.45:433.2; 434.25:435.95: 1.07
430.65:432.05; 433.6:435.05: 1.09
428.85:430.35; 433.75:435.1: 1.23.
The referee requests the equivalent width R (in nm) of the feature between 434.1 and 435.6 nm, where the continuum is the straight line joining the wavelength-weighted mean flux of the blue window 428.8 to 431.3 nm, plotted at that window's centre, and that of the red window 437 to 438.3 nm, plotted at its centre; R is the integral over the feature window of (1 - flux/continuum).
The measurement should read 0.08 nm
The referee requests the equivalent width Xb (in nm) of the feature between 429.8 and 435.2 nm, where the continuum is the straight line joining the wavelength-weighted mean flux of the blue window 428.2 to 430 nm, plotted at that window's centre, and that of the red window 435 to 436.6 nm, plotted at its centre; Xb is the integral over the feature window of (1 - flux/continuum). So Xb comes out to -0.25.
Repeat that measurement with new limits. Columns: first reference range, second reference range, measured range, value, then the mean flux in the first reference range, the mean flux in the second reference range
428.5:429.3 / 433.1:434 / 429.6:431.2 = 0.006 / 13.9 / 16.6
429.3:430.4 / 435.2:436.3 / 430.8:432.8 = -0.089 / 14.2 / 16.1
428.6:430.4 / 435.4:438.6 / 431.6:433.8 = 0.002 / 14.1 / 18.1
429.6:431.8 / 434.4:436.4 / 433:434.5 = -0.073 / 15.1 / 16.4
